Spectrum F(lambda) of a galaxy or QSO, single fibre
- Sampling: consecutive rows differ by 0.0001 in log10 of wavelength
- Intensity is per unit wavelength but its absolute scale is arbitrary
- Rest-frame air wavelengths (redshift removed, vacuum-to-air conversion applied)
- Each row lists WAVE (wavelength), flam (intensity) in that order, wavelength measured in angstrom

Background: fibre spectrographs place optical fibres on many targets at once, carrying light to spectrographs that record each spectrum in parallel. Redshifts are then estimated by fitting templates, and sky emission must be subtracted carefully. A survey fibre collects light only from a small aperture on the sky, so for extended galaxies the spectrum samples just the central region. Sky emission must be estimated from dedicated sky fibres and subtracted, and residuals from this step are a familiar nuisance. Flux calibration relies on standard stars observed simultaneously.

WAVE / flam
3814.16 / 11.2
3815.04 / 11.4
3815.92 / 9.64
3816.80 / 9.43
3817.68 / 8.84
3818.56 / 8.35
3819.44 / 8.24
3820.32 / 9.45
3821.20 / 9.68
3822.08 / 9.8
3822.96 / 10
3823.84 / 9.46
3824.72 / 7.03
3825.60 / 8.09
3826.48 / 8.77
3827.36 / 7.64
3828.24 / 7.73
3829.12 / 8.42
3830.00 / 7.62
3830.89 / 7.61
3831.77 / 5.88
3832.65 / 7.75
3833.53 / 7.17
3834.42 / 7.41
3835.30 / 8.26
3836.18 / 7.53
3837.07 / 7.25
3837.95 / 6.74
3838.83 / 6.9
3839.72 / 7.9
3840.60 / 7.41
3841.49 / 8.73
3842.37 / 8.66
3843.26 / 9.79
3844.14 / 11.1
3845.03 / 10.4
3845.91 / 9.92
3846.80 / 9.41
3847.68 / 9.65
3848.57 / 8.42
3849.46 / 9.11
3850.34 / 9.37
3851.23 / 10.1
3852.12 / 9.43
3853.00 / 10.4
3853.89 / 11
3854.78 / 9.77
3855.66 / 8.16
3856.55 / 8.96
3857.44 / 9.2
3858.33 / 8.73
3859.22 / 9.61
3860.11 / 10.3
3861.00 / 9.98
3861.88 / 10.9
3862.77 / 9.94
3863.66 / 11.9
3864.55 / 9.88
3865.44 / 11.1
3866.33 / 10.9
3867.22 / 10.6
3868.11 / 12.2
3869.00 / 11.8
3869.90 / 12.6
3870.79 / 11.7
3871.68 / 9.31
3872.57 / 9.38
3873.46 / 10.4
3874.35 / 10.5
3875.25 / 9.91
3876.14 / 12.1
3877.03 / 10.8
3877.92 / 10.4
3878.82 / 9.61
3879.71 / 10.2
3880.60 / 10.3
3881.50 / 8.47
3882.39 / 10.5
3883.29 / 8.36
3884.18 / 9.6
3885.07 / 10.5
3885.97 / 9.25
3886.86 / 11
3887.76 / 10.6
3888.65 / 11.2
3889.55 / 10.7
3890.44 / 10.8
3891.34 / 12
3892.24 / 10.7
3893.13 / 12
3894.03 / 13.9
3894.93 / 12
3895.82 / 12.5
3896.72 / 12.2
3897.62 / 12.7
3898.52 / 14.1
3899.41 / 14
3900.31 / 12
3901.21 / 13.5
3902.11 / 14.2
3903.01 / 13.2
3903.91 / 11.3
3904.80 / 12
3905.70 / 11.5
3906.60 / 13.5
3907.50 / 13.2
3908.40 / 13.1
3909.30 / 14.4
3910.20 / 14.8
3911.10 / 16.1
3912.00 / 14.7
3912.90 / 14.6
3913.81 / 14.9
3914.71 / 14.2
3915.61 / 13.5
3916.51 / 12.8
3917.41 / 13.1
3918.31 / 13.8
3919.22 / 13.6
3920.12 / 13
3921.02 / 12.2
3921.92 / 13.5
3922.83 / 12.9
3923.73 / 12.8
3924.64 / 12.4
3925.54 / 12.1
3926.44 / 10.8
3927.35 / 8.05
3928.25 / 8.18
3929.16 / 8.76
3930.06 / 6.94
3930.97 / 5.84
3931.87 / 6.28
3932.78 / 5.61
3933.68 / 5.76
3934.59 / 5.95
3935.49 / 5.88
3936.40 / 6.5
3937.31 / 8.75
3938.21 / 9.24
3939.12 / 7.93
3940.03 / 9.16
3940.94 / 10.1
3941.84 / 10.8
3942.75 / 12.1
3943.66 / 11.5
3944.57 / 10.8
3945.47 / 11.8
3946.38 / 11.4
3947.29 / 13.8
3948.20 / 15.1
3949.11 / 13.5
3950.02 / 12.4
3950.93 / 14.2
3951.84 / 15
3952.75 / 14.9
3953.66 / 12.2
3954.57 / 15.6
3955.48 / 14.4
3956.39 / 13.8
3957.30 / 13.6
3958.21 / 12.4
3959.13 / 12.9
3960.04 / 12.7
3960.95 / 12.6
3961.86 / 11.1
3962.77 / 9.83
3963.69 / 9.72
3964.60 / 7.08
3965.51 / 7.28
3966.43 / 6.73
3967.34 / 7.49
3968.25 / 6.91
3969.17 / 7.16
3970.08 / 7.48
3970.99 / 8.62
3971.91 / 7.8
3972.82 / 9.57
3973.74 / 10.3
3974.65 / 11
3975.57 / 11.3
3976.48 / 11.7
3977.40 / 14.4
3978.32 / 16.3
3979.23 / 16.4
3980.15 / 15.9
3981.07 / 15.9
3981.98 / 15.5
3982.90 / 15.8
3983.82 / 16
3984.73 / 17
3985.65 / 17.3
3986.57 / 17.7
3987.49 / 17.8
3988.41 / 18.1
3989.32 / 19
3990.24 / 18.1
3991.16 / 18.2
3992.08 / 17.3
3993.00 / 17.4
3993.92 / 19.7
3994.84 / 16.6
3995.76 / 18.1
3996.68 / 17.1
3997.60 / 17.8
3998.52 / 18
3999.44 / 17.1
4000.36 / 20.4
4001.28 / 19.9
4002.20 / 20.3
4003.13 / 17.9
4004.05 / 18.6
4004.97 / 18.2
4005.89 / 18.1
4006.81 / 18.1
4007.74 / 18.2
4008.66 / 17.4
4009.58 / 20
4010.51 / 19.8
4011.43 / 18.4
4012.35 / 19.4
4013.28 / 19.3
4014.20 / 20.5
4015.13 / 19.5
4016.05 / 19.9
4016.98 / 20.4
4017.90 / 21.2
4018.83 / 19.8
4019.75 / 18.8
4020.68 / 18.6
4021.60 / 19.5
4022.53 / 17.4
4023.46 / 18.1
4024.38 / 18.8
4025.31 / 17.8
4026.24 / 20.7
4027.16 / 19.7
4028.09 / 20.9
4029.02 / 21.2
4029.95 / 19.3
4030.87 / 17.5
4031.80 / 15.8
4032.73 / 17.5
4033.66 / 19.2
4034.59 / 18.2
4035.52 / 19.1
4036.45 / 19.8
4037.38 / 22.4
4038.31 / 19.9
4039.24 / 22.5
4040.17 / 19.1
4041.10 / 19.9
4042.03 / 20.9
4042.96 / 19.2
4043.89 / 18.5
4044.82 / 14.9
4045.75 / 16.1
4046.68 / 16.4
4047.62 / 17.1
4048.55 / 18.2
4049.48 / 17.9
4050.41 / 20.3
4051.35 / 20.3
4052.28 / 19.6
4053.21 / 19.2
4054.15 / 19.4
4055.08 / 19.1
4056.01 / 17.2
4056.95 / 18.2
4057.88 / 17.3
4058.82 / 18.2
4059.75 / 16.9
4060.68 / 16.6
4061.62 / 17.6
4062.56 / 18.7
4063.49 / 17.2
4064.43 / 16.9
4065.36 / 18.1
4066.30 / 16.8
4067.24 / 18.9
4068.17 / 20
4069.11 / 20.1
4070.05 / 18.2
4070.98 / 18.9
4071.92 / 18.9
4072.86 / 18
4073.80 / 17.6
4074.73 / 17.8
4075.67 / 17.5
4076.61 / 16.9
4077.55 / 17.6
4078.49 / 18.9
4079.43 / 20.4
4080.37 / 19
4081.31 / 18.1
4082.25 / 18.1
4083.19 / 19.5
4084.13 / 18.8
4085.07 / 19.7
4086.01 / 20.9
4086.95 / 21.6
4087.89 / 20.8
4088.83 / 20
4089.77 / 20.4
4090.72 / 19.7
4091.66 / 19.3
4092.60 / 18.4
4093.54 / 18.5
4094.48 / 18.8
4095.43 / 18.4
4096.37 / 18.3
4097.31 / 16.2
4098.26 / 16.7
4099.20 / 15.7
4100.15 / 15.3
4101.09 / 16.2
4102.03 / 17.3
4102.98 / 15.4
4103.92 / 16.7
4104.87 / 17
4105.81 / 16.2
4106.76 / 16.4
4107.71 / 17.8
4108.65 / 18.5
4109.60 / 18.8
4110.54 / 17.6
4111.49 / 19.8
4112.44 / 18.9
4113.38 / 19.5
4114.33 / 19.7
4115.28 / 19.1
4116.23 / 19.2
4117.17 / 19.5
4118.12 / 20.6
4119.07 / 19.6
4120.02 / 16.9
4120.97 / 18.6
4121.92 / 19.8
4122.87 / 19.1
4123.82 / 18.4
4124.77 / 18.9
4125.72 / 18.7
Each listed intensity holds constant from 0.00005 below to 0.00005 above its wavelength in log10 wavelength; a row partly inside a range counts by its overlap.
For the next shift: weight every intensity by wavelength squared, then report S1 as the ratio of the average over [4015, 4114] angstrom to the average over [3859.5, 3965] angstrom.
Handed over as 1.75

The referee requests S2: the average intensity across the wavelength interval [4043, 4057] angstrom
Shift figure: 18.2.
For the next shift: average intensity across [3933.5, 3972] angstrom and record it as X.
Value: 10.6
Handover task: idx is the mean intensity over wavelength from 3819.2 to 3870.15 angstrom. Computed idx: 9.16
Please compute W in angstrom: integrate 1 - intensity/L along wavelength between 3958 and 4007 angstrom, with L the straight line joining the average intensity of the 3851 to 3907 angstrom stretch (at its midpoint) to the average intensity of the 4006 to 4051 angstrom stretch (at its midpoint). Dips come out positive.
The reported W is 6.50 angstrom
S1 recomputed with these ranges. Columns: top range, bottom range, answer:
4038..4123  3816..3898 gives 2.12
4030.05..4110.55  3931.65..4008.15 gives 1.44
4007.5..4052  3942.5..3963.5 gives 1.54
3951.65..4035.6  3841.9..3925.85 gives 1.49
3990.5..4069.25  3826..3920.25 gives 1.89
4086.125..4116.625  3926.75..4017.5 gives 1.42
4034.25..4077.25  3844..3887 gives 2.01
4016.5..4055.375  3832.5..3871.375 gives 2.20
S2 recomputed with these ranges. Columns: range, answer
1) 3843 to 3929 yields 11.4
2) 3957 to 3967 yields 10.5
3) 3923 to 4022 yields 13.9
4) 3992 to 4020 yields 18.8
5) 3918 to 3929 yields 11.8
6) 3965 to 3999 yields 14.2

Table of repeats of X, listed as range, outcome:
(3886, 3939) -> 11.5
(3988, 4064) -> 18.7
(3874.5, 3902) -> 11.2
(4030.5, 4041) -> 19.2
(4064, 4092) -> 18.9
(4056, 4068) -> 17.7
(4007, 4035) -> 19.1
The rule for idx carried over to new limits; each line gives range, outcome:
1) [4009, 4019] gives 19.8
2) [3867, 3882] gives 10.6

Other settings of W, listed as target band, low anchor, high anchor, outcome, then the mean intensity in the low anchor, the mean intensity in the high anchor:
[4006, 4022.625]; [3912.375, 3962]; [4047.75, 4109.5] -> -4.50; 11.4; 18.3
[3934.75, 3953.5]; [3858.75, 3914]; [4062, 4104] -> 3.37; 11.6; 18.4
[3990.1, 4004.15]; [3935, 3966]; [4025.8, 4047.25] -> -2.43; 11.5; 19.1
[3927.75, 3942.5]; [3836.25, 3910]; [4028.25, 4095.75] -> 6.26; 10.6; 18.7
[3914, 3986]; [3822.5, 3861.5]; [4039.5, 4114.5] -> 9.47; 8.71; 18.3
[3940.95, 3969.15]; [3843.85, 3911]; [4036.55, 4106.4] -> 4.53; 11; 18.4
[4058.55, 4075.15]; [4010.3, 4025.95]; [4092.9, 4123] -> 0.44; 19.3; 18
